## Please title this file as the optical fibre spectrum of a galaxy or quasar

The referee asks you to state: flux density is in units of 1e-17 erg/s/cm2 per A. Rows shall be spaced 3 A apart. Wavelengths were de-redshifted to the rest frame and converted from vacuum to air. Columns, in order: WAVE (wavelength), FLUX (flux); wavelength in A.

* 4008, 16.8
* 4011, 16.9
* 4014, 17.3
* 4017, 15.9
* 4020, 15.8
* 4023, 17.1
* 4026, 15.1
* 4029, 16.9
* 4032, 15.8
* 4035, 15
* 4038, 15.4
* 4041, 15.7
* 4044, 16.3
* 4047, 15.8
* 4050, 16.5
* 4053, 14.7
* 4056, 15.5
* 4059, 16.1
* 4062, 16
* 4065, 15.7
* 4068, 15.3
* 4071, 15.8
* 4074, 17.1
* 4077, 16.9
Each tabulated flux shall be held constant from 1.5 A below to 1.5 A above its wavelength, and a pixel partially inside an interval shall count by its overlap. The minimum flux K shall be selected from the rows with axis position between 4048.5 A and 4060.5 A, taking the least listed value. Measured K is 14.7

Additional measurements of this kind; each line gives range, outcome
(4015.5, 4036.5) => 15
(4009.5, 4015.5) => 16.9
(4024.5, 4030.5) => 15.1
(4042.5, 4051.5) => 15.8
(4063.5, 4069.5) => 15.3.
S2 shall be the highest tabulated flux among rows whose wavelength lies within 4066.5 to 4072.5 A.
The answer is 15.8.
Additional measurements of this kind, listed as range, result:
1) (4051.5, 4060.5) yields 16.1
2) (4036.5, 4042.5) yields 15.7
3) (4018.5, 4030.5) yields 17.1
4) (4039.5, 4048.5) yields 16.3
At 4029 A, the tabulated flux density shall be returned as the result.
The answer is 16.9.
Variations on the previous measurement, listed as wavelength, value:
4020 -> 15.8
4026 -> 15.1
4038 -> 15.4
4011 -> 16.9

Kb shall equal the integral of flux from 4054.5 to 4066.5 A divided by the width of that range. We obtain 15.8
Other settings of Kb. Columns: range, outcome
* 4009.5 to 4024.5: 16.6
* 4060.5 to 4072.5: 15.7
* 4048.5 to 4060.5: 15.7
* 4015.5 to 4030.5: 16.2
